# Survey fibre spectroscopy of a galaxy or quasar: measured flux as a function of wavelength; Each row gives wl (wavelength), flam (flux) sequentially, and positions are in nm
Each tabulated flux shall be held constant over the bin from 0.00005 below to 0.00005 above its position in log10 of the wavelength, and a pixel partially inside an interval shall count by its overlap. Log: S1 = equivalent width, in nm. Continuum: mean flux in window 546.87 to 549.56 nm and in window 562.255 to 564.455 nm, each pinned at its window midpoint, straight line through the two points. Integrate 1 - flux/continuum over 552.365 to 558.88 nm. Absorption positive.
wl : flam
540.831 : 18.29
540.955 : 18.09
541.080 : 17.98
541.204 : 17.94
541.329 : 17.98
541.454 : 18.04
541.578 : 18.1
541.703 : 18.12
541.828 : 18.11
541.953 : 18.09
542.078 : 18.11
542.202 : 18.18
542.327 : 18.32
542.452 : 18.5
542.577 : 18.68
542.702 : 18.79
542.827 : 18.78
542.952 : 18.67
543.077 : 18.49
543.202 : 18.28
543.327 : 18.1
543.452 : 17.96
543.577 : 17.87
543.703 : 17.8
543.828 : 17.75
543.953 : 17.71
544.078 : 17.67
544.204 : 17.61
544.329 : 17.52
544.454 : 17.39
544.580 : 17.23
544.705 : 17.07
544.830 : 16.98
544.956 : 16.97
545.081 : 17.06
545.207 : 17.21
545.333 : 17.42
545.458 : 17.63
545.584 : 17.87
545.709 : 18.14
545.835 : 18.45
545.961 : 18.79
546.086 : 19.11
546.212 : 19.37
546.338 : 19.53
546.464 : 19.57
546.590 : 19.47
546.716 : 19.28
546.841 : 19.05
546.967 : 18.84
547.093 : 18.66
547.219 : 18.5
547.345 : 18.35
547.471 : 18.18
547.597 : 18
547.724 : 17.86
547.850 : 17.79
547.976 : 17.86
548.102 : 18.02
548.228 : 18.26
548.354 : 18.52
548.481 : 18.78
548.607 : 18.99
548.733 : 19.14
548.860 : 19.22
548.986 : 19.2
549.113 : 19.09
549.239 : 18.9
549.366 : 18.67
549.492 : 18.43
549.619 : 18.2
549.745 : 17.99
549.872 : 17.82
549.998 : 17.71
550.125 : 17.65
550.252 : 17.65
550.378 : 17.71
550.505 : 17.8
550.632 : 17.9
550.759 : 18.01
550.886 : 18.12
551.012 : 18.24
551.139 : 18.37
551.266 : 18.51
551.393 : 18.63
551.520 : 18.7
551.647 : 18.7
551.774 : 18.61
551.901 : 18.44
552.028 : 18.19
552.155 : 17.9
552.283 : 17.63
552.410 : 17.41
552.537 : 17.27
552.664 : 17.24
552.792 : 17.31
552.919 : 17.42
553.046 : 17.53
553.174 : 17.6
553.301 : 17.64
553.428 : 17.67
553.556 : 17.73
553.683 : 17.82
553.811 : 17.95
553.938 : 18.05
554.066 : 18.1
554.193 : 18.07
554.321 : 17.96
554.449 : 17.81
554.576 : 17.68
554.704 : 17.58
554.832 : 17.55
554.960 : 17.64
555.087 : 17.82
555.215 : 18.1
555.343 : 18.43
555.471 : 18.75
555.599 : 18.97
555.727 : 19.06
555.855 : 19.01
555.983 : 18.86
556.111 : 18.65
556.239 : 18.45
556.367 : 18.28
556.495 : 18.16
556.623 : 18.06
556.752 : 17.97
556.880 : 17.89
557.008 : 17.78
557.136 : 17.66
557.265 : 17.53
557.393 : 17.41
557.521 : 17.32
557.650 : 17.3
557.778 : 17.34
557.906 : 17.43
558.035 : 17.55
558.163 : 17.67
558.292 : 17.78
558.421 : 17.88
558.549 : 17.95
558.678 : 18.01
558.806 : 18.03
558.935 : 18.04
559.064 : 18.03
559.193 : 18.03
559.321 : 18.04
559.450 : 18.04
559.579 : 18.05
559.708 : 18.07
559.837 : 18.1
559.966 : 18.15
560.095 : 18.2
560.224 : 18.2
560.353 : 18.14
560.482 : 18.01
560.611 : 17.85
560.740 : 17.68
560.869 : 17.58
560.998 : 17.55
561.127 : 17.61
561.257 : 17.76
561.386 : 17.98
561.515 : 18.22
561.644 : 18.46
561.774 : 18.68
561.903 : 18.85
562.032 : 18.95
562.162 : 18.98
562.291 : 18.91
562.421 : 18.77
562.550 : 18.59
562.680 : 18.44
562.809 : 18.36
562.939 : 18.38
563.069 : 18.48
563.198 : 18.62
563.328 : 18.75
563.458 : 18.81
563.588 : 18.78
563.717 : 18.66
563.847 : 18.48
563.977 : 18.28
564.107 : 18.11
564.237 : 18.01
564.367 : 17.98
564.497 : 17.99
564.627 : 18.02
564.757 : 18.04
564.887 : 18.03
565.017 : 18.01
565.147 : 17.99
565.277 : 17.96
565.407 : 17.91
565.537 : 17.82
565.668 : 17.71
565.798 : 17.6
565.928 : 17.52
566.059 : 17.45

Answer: 0.22 nm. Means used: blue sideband 18.5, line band 17.9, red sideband 18.5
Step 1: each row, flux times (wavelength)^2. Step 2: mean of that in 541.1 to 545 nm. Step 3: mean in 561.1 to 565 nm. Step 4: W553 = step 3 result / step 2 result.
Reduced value 1.1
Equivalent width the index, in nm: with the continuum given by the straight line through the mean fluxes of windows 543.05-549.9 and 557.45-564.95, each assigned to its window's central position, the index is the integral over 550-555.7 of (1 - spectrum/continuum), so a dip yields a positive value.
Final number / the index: 0.08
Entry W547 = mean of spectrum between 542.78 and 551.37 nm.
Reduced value 18.2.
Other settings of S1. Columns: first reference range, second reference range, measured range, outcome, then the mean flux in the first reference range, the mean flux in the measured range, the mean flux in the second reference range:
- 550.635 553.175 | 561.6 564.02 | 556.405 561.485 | 0.16 nm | 18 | 17.8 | 18.6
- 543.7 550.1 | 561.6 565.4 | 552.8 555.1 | 0.07 nm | 18.3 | 17.8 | 18.4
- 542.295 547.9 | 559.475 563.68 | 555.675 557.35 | 0.00 nm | 18.2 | 18.2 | 18.3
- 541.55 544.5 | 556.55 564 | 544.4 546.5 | 0.02 nm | 18.1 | 18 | 18.1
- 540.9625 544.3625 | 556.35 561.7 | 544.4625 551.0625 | -0.08 nm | 18.1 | 18.3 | 17.9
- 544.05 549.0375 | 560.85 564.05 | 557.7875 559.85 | 0.06 nm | 18.3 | 17.9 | 18.4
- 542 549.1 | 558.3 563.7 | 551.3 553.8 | 0.05 nm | 18.3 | 17.9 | 18.2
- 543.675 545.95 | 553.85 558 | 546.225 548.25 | -0.11 nm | 17.6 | 18.6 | 18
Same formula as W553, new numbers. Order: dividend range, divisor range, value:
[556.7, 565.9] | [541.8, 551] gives 1.05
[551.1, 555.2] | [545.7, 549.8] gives 0.98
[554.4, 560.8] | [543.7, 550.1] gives 1.03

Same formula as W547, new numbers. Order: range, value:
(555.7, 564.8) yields 18.1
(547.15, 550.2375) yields 18.4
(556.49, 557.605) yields 17.7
